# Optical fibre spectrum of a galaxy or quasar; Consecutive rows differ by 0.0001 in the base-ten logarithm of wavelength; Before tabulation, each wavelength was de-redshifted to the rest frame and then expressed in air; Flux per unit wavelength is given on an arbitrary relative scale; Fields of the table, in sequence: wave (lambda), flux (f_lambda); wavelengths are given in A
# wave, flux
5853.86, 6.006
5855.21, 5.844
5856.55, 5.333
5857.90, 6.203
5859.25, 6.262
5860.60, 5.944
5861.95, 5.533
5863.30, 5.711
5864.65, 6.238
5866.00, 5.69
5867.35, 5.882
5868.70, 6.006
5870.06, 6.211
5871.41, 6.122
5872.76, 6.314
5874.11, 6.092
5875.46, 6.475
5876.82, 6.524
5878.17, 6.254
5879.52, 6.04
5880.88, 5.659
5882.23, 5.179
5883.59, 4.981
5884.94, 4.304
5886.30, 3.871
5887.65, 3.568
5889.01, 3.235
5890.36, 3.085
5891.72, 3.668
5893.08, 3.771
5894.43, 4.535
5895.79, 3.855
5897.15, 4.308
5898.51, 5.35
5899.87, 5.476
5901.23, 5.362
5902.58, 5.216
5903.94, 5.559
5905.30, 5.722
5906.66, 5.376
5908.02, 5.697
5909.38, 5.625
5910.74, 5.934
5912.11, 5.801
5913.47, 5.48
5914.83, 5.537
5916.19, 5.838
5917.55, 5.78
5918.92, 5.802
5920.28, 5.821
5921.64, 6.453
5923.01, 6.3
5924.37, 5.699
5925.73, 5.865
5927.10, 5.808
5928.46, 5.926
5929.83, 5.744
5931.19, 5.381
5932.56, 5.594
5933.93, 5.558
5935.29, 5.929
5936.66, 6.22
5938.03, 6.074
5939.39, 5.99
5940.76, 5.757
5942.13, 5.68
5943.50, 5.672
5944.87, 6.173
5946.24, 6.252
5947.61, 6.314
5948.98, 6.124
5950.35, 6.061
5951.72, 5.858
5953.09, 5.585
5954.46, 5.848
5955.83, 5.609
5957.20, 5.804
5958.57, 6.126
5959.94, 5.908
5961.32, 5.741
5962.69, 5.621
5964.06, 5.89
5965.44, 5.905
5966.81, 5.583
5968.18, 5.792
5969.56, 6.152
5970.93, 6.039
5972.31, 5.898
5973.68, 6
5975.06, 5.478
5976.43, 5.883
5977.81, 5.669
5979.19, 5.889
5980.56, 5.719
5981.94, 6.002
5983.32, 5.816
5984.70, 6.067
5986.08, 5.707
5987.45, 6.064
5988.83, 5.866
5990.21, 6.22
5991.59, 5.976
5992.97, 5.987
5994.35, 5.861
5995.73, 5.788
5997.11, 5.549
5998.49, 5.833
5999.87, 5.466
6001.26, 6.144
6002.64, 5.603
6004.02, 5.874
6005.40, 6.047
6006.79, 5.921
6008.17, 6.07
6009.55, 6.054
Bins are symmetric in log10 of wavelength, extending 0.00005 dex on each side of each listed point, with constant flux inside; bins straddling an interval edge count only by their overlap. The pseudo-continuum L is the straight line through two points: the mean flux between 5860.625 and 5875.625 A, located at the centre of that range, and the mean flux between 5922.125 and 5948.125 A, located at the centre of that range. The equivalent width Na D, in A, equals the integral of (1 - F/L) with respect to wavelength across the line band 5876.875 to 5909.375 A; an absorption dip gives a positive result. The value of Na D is 6.1 A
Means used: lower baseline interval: 6.01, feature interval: 4.84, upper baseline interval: 5.89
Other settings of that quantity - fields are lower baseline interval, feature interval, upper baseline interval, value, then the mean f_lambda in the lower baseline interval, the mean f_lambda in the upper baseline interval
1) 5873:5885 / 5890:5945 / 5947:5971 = 3.5 A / 5.82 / 5.88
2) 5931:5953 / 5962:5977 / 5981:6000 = 0.1 A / 5.92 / 5.88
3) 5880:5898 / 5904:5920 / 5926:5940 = -2.1 A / 4.19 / 5.82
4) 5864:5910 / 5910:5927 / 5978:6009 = -1.4 A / 5.21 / 5.88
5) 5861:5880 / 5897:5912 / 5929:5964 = 1.3 A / 6.08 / 5.87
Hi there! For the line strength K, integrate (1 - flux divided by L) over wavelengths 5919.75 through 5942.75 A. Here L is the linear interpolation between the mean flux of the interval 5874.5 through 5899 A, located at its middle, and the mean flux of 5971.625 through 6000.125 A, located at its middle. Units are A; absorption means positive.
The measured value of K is -2.9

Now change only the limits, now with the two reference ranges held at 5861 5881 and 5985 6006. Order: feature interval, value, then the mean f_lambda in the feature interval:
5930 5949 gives 0.19 A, 5.9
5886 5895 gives 3.54 A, 3.66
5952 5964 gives 0.28 A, 5.79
